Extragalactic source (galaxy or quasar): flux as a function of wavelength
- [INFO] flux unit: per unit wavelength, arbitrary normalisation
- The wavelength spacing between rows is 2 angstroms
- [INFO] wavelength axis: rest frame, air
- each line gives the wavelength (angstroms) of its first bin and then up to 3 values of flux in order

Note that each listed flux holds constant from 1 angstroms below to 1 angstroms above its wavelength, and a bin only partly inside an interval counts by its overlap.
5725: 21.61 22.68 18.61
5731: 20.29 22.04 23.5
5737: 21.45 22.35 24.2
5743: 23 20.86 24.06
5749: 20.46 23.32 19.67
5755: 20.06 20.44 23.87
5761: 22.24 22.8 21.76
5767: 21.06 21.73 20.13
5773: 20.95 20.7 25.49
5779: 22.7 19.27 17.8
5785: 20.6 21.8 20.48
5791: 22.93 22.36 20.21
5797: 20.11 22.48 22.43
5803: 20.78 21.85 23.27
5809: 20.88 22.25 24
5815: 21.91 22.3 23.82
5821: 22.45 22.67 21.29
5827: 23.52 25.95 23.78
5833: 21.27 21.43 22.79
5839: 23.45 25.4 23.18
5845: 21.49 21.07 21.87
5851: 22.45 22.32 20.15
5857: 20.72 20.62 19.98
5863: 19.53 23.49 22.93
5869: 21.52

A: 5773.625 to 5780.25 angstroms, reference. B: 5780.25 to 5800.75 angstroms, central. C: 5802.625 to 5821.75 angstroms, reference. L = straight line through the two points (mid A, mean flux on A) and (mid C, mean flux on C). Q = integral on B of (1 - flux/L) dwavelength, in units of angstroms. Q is 1.5 angstroms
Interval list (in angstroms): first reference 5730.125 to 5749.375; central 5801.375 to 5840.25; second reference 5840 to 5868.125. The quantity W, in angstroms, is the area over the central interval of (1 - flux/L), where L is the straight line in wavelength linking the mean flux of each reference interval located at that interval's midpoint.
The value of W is -1.2 angstroms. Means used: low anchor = 22.3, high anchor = 21.8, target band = 22.6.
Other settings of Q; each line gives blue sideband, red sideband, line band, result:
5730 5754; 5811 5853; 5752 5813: 2.5 angstroms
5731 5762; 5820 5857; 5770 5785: 0.8 angstroms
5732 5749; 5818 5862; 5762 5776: 0.7 angstroms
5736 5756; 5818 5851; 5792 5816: 0.7 angstroms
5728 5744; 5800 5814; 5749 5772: 0.5 angstroms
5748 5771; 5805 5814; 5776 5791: 0.5 angstroms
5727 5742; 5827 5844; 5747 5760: 0.4 angstroms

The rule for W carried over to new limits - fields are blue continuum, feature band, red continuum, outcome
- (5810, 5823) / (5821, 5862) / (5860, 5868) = -0.3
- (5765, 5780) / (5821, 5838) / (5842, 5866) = -1.0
